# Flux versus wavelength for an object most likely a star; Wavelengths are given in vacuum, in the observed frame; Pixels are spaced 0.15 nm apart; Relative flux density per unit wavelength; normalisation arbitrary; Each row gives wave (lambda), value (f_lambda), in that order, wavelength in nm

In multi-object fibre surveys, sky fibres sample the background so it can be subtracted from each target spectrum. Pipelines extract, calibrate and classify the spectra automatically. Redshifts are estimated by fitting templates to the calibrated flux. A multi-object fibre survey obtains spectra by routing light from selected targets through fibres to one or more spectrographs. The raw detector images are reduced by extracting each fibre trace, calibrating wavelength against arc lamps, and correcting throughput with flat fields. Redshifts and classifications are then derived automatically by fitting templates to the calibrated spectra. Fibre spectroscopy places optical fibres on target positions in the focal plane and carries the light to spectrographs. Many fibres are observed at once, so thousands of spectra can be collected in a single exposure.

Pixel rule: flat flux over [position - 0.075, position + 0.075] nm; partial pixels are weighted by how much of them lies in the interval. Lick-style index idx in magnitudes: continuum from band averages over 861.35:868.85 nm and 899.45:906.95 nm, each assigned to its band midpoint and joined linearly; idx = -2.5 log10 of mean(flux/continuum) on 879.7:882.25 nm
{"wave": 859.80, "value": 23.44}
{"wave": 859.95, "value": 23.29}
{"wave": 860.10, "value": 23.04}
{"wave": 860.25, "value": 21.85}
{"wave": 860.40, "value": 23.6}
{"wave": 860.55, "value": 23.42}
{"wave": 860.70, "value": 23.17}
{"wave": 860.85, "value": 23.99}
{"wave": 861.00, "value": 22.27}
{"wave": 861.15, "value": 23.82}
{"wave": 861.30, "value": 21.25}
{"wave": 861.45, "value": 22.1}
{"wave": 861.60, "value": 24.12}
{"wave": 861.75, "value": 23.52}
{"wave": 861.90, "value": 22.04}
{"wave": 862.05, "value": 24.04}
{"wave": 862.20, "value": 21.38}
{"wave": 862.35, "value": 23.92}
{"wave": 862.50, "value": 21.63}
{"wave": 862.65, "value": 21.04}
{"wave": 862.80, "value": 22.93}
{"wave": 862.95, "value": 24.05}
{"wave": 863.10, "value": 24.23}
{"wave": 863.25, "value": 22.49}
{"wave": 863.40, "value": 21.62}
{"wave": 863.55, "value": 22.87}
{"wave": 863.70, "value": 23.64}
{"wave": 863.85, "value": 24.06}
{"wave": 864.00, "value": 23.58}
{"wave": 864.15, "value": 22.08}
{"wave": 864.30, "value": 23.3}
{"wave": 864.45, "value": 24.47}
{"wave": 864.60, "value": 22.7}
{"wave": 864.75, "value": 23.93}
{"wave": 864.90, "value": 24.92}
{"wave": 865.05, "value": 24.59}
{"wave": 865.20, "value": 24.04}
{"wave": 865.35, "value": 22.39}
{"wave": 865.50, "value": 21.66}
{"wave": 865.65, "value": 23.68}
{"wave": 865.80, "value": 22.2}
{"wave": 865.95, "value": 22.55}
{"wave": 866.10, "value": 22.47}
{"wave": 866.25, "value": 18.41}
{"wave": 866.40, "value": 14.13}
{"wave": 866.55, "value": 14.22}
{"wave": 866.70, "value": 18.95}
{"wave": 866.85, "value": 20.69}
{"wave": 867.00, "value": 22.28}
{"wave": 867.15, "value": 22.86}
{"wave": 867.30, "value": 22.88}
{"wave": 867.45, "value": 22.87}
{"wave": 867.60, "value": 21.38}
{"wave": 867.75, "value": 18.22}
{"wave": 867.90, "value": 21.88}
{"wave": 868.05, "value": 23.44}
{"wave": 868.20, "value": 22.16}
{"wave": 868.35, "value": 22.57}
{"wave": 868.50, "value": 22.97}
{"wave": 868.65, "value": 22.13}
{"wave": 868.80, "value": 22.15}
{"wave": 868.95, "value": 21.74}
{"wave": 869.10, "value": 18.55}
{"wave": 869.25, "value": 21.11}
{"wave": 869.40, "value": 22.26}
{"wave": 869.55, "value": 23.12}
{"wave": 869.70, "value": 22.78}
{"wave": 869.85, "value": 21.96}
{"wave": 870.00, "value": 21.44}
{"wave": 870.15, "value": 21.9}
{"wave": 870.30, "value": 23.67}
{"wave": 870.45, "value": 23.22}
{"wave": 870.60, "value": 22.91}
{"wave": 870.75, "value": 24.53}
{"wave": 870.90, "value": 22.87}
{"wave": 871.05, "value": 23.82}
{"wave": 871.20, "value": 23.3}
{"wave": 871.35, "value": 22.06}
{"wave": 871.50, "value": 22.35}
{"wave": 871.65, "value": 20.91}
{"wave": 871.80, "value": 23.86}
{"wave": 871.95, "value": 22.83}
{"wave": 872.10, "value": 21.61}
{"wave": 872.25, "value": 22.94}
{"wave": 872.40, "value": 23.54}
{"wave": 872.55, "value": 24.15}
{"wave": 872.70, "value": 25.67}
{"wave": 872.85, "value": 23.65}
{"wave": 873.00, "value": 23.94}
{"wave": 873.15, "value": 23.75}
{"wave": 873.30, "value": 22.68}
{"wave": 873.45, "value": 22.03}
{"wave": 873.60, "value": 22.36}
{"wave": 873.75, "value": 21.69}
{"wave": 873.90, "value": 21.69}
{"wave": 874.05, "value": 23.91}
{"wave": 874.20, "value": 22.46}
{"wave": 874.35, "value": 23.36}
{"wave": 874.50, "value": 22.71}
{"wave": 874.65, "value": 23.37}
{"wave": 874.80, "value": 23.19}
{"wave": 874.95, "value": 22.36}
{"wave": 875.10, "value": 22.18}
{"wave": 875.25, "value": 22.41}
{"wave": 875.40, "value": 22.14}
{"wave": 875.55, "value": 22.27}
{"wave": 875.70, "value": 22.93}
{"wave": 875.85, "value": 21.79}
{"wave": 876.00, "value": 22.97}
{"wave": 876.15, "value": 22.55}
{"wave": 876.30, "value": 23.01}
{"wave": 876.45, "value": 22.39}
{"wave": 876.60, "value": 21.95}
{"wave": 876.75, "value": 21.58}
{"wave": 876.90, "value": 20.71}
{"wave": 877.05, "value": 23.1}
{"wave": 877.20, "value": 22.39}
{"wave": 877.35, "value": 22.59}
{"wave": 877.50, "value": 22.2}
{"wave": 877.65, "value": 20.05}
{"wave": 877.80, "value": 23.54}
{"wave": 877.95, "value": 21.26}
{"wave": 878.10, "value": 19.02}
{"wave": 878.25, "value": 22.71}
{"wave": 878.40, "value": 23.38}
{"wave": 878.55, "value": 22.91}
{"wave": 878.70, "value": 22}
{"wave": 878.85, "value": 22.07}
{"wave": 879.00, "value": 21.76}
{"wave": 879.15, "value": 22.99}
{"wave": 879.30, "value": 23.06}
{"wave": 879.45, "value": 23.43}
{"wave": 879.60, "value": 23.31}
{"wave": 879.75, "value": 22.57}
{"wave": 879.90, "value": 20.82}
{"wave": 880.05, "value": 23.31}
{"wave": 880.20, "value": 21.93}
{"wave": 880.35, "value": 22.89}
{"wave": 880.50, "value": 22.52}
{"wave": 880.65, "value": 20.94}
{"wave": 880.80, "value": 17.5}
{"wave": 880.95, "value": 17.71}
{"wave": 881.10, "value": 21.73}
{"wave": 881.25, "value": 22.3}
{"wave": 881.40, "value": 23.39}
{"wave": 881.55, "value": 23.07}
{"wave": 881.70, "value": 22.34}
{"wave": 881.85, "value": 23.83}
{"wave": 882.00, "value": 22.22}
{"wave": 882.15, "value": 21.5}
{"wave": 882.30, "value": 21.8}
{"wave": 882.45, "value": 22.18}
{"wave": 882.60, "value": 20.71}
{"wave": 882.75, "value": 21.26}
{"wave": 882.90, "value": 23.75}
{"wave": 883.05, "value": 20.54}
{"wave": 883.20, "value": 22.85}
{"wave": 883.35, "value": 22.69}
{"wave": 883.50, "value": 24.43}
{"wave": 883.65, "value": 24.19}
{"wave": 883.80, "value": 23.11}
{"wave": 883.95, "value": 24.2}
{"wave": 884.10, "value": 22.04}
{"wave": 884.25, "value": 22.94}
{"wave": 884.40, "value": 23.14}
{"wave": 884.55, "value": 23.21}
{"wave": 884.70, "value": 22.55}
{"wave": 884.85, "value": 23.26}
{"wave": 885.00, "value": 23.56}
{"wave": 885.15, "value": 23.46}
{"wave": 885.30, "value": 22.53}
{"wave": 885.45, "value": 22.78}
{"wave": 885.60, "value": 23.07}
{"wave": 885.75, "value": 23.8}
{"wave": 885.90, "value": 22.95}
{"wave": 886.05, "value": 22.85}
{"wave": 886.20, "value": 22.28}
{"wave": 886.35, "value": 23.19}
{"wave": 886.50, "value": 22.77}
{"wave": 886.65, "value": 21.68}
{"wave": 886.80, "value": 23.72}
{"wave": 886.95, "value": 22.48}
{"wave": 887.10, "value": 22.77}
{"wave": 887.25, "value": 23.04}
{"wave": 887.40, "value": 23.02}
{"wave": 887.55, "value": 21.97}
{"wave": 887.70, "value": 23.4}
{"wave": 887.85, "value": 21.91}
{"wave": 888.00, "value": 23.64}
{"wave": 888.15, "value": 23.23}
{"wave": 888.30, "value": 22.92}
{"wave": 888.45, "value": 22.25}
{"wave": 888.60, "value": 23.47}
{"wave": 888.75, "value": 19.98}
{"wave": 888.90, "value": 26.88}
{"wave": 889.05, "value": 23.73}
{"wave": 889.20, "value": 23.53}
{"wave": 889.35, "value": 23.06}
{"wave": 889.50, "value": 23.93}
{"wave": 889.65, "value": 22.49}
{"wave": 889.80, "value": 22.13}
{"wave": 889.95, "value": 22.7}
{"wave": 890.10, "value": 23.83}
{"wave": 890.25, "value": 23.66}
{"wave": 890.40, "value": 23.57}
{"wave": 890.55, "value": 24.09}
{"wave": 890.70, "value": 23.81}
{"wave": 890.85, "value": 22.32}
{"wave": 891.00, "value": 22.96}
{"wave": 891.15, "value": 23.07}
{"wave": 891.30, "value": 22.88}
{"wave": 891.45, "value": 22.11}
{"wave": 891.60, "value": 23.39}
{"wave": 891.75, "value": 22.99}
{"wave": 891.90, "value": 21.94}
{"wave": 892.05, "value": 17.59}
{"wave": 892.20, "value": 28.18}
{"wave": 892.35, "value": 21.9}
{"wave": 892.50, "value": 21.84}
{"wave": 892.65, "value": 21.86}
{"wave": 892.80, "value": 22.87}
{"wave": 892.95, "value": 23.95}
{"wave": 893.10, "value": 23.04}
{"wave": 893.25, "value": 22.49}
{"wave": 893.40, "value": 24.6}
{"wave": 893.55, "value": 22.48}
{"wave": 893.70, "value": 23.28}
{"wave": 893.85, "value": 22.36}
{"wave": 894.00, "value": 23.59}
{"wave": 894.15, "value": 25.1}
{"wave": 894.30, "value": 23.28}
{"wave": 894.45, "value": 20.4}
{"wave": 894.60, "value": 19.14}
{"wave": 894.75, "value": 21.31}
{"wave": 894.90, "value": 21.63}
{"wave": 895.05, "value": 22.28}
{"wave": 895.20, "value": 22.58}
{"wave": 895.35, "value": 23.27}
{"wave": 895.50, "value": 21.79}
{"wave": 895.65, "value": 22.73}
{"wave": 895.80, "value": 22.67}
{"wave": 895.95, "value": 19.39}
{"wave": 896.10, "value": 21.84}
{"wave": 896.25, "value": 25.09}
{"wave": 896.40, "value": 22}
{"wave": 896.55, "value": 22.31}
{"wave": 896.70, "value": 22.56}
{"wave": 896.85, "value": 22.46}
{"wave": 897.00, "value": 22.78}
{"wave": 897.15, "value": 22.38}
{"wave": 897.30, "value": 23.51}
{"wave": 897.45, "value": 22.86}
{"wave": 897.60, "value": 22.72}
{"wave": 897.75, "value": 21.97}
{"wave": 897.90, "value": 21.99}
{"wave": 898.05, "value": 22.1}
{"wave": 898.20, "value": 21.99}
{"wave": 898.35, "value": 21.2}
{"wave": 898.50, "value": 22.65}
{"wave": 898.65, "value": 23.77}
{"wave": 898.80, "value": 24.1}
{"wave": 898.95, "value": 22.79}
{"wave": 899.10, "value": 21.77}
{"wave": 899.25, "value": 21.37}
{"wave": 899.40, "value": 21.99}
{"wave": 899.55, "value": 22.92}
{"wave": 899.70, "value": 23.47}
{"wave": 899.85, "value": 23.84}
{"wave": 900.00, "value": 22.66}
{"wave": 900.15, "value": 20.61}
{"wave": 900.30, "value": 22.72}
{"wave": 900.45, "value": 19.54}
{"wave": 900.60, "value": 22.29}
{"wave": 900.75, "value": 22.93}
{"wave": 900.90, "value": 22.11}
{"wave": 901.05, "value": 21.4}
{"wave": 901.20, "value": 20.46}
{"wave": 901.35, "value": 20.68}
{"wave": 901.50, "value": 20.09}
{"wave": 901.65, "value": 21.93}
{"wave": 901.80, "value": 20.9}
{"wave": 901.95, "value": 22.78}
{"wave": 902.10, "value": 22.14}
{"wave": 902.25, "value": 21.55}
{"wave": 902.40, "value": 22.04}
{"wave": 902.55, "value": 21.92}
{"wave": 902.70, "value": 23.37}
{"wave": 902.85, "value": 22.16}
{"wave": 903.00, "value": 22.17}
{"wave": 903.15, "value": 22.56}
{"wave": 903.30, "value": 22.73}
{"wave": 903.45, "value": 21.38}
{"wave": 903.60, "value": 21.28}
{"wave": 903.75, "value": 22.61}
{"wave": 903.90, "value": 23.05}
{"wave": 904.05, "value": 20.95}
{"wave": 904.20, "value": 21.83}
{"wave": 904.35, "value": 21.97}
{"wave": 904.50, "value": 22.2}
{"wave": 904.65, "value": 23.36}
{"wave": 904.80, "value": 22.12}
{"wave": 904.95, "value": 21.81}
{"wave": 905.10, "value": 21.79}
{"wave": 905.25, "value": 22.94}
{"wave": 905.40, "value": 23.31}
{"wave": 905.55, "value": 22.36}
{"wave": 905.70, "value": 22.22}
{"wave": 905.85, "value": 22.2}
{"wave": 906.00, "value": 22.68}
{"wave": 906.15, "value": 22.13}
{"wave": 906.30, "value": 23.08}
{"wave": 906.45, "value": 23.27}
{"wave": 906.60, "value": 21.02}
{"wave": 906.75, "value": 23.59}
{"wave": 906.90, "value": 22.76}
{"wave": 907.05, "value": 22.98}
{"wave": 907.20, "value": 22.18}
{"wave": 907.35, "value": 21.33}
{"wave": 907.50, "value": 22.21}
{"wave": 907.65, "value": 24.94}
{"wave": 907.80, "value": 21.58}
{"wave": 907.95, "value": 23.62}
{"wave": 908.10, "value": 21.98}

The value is 0.02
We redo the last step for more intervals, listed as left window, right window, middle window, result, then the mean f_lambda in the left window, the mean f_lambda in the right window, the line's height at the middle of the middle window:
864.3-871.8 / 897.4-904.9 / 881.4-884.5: -0.03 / 22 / 22.1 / 22.1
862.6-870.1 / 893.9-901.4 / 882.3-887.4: -0.03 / 22.1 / 22.3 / 22.2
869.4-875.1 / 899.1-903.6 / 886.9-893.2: -0.03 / 22.9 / 21.9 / 22.3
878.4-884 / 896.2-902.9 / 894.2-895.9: 0.02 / 22.3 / 22.2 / 22.2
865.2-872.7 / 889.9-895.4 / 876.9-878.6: 0.01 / 21.9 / 22.8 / 22.3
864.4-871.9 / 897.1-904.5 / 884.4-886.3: -0.05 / 22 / 22.1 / 22.1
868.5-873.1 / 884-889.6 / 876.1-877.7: 0.04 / 22.7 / 23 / 22.8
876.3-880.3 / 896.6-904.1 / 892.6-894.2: -0.05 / 22.2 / 22.2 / 22.2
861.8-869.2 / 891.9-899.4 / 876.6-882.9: 0.01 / 22.1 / 22.5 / 22.3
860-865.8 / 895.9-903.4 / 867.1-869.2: 0.05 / 23.1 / 22.2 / 23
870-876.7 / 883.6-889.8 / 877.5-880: 0.03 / 22.8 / 23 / 22.9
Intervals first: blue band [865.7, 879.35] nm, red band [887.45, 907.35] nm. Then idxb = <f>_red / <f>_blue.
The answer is 1.01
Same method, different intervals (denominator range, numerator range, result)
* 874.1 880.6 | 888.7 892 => 1.03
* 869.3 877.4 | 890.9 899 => 0.99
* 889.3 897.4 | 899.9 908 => 0.98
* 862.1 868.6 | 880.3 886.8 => 1.01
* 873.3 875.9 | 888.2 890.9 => 1.03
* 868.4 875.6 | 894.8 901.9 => 0.98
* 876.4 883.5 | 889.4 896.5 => 1.03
